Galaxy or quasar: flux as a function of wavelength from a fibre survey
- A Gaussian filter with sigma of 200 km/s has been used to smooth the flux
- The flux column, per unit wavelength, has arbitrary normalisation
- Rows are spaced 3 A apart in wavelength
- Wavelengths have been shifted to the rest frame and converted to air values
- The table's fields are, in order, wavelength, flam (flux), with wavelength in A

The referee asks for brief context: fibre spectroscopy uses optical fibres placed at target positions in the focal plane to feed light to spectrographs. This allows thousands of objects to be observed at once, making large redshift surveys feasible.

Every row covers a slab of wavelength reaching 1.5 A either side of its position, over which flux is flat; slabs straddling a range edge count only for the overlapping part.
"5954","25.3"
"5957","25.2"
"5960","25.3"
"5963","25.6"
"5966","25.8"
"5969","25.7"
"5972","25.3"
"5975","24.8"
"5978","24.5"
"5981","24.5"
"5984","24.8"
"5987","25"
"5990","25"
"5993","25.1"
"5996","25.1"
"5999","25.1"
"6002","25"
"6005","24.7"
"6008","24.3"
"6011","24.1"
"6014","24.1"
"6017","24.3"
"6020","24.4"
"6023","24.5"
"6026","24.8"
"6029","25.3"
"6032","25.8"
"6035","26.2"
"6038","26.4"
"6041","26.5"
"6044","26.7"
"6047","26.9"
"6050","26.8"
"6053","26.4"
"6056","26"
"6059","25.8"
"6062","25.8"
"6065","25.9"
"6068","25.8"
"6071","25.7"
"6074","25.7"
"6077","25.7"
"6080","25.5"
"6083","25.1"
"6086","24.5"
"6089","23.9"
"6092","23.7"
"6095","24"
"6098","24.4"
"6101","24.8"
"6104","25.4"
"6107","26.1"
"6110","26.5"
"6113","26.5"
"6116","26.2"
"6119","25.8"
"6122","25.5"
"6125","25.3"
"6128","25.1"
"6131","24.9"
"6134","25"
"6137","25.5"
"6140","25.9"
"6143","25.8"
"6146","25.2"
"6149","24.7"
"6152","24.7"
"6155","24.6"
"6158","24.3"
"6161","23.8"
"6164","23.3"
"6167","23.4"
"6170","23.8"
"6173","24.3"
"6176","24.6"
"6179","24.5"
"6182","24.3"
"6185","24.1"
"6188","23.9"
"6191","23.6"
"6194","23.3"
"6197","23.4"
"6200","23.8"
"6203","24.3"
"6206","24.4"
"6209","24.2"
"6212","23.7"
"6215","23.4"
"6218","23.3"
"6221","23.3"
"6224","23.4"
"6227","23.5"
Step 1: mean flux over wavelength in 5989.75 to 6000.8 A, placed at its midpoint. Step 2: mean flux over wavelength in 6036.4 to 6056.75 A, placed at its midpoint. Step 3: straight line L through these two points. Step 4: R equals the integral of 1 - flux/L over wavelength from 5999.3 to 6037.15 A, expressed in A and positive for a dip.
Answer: 1.3 A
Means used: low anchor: 25.1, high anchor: 26.5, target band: 24.8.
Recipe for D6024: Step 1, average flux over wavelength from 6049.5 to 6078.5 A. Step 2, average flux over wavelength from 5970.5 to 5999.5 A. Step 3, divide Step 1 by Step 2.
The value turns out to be 1.04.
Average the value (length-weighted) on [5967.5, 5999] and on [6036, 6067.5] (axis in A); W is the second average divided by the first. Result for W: 1.05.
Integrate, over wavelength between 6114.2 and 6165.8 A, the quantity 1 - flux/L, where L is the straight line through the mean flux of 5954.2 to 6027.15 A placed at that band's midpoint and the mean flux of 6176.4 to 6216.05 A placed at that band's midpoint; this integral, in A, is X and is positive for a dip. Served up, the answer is -1.8 A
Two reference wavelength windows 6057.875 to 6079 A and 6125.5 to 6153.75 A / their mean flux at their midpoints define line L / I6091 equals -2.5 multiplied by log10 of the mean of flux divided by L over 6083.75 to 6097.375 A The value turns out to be 0.06 mag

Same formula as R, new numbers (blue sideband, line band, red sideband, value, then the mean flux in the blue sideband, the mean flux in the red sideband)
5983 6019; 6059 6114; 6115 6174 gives -1.08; 24.7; 24.8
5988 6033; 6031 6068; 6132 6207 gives -2.39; 24.8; 24.3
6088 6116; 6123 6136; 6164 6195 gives -0.21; 25.1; 24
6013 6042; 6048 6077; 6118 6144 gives -0.80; 25.2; 25.4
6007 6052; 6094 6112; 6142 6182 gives -0.31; 25.4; 24.4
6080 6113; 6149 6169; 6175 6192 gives 0.27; 24.9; 24.2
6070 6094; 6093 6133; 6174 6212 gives -1.16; 24.9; 24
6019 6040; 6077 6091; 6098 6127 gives 0.43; 25.4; 25.7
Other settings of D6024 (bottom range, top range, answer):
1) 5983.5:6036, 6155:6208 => 0.96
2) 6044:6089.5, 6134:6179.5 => 0.95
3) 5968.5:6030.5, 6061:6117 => 1.02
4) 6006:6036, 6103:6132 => 1.04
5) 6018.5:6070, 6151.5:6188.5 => 0.93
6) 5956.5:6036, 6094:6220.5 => 0.99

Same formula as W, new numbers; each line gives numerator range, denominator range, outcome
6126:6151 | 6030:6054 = 0.96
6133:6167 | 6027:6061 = 0.94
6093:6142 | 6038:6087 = 0.98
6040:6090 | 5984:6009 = 1.04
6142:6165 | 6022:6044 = 0.95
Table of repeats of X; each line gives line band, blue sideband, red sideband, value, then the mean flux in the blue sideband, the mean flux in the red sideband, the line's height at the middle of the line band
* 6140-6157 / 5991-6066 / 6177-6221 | -0.5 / 25.4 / 23.9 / 24.3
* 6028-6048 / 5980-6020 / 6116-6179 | -1.3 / 24.7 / 24.8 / 24.7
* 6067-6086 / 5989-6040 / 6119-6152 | -0.3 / 25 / 25.3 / 25.1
